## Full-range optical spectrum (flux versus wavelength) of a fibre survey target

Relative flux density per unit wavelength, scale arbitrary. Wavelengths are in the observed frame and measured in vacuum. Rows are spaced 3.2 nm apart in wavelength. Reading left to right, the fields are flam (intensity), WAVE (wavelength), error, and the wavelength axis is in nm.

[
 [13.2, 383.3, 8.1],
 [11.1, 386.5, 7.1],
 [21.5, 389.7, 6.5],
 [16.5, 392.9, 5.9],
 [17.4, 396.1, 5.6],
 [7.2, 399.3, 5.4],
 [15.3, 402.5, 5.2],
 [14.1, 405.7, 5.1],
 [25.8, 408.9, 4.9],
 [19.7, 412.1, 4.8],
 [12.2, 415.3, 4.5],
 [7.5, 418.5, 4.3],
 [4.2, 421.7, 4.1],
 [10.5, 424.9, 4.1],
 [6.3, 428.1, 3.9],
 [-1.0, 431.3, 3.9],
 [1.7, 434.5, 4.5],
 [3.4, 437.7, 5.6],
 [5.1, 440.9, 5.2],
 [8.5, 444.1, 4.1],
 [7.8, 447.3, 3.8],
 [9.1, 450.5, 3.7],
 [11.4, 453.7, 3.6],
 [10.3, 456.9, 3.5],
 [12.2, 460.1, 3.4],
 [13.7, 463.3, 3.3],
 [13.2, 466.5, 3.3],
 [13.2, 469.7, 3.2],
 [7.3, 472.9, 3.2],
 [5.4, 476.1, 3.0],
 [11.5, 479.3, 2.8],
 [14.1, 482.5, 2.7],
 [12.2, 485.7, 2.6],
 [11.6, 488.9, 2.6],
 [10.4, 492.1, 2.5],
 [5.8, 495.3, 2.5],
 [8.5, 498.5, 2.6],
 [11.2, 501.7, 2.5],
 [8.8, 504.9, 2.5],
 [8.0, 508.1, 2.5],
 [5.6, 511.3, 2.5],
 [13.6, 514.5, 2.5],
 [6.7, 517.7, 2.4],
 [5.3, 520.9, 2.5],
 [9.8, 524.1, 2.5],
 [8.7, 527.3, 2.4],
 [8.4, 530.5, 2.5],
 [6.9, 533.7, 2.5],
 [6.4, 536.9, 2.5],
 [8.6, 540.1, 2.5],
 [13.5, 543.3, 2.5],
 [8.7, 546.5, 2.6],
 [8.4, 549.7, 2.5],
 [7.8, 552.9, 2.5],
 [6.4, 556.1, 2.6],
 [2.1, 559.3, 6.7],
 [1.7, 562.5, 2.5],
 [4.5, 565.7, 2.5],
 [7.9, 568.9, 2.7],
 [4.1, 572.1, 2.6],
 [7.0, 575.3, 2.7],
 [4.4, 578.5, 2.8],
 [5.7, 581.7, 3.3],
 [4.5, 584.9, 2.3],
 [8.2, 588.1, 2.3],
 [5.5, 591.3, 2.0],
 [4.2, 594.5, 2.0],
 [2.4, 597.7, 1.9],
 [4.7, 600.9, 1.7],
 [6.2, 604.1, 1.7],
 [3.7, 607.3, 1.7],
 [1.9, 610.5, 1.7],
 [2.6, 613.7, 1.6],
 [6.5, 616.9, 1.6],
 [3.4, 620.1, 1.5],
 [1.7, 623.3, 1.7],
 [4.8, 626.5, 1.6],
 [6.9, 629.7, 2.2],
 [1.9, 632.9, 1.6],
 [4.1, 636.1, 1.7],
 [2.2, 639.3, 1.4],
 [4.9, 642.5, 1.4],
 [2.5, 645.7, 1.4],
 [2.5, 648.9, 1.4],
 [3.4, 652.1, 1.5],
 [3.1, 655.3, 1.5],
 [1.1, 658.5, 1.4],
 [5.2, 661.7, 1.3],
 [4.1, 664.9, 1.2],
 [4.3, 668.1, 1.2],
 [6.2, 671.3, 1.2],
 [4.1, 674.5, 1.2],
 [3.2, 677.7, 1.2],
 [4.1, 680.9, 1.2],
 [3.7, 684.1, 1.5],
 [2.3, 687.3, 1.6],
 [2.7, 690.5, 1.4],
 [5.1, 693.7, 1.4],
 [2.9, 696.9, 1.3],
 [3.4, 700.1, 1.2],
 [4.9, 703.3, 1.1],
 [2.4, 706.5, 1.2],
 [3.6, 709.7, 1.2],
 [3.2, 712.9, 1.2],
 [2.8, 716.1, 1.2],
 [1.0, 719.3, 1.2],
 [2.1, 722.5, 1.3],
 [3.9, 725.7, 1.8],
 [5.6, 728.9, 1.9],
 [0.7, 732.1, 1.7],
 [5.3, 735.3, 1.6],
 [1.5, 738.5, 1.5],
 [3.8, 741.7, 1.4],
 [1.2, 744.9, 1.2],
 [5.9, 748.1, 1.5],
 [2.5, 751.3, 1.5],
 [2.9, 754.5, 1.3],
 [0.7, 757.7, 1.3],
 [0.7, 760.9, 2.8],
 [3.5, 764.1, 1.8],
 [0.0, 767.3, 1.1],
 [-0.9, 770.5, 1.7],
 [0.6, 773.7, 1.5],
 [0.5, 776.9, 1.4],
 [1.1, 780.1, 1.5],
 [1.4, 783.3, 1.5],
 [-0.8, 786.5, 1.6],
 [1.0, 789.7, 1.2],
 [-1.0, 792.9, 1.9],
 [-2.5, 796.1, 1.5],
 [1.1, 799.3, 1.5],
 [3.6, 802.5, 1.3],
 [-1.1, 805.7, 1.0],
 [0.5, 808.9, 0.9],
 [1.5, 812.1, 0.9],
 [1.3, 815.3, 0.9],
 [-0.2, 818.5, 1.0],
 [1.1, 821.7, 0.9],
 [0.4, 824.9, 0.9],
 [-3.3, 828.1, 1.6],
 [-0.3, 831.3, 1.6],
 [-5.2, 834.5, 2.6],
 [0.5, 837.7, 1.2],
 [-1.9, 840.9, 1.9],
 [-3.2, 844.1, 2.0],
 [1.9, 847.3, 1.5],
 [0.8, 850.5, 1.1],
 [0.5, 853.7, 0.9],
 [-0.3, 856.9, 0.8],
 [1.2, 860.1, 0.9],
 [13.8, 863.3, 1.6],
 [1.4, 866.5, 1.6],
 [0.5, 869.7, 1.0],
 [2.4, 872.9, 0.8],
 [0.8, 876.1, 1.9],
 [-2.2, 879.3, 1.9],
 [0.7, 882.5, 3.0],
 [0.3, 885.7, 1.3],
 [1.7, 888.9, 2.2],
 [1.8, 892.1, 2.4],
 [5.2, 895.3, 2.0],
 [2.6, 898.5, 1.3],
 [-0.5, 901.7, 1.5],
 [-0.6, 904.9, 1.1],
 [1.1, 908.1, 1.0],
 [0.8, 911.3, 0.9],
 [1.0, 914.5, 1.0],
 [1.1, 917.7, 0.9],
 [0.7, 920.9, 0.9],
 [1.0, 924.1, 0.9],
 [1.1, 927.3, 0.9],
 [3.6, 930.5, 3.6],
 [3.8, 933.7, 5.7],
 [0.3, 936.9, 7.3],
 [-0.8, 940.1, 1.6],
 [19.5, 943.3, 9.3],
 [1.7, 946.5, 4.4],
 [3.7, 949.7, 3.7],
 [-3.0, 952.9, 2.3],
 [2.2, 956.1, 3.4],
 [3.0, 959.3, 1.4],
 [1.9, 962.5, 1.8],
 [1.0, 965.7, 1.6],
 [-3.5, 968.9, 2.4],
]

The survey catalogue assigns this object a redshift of 1.31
